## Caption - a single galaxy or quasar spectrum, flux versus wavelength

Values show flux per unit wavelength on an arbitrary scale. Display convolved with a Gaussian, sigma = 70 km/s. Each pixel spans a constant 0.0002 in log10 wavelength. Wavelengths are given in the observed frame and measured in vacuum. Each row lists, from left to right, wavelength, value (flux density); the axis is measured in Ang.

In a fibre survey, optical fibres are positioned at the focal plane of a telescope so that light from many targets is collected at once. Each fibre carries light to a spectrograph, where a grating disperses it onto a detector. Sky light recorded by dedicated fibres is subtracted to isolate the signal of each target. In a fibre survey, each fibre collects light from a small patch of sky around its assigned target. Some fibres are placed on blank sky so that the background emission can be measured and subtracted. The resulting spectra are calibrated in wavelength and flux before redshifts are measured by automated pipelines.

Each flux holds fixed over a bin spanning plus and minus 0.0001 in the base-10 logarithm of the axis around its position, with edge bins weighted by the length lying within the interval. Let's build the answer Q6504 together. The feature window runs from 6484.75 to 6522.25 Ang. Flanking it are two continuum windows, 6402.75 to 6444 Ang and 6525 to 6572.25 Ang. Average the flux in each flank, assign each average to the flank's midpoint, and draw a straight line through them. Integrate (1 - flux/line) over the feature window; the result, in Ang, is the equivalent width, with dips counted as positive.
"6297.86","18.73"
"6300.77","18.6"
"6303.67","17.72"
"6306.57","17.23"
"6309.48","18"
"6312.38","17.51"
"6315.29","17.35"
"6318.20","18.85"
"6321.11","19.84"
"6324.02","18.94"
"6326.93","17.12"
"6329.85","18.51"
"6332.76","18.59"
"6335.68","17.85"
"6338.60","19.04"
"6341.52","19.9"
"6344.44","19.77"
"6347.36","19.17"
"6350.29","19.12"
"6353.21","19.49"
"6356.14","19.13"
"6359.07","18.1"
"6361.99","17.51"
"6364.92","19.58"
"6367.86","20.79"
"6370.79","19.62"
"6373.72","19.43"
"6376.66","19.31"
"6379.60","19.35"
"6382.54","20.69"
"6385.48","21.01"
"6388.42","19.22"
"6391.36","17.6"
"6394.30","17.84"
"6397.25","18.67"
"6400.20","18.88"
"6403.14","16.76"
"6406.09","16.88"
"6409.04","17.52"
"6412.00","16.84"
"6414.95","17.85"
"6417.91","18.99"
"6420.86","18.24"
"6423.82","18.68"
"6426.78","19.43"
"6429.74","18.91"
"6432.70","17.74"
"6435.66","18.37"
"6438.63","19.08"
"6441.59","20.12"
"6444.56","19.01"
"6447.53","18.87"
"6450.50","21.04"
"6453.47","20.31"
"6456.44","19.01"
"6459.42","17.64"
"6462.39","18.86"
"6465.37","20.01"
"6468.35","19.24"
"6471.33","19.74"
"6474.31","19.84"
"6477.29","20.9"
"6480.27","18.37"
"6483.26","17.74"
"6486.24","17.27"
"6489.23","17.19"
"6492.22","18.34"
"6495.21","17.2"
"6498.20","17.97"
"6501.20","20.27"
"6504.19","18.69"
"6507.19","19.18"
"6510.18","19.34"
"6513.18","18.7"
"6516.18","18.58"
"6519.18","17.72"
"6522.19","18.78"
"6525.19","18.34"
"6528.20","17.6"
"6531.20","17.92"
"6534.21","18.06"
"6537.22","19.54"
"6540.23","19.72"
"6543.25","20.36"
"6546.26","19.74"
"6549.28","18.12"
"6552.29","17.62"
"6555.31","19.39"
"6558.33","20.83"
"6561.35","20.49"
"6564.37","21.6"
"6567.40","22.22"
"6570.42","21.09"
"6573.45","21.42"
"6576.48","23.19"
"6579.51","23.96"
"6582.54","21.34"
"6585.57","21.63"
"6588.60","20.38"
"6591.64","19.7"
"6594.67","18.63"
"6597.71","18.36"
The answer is 1.4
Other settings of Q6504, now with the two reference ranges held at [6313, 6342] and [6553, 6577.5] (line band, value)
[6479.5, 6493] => 1.7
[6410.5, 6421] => 0.8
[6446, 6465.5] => 0.6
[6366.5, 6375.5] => -0.4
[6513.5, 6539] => 2.9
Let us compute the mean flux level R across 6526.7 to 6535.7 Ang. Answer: 17.9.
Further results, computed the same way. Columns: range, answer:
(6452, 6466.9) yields 19.2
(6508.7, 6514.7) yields 19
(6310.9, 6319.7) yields 17.9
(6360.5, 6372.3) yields 19.4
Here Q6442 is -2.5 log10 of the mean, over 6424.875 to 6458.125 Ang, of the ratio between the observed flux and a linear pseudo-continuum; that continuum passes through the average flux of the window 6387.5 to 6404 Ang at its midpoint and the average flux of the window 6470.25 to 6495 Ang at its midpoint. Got -0.05 mag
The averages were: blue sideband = 18.2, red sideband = 18.6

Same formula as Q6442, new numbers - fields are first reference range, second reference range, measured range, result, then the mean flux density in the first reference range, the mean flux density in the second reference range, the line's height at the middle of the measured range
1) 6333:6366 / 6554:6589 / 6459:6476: 0.05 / 18.9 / 21.5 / 20.3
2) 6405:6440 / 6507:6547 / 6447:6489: -0.04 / 18.2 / 18.8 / 18.5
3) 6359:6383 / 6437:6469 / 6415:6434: 0.04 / 19.4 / 19.4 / 19.4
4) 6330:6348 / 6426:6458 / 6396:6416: 0.09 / 19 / 19.3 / 19.2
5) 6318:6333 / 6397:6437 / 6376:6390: -0.09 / 18.6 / 18.1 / 18.3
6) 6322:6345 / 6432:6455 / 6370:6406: 0.01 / 18.7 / 19.4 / 19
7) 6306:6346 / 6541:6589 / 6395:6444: 0.06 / 18.5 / 20.8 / 19.4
